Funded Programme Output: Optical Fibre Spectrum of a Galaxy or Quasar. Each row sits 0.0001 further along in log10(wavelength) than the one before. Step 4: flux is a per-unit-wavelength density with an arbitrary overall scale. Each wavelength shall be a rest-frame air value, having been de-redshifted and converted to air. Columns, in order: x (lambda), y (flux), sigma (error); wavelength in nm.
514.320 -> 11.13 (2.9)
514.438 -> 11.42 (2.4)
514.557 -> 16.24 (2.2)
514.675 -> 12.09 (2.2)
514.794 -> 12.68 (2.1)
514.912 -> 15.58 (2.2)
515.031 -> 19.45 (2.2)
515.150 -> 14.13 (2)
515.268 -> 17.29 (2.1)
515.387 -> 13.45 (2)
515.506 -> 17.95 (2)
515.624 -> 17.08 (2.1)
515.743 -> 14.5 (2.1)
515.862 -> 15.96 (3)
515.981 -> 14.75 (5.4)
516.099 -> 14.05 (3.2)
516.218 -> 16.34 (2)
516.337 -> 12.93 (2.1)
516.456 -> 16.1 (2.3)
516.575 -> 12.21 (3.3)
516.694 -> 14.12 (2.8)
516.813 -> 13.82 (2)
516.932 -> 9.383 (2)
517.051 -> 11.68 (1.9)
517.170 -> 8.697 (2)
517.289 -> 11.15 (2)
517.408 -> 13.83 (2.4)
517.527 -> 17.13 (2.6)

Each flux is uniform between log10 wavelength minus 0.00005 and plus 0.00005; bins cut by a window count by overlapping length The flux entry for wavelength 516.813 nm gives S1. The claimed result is 13.82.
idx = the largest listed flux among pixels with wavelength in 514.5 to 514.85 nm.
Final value 16.24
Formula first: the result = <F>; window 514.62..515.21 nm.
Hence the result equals 14.8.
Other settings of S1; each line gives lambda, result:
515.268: 17.29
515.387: 13.45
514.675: 12.09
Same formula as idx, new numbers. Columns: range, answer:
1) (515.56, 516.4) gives 17.08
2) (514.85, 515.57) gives 19.45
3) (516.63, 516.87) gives 14.12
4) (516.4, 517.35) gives 16.1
